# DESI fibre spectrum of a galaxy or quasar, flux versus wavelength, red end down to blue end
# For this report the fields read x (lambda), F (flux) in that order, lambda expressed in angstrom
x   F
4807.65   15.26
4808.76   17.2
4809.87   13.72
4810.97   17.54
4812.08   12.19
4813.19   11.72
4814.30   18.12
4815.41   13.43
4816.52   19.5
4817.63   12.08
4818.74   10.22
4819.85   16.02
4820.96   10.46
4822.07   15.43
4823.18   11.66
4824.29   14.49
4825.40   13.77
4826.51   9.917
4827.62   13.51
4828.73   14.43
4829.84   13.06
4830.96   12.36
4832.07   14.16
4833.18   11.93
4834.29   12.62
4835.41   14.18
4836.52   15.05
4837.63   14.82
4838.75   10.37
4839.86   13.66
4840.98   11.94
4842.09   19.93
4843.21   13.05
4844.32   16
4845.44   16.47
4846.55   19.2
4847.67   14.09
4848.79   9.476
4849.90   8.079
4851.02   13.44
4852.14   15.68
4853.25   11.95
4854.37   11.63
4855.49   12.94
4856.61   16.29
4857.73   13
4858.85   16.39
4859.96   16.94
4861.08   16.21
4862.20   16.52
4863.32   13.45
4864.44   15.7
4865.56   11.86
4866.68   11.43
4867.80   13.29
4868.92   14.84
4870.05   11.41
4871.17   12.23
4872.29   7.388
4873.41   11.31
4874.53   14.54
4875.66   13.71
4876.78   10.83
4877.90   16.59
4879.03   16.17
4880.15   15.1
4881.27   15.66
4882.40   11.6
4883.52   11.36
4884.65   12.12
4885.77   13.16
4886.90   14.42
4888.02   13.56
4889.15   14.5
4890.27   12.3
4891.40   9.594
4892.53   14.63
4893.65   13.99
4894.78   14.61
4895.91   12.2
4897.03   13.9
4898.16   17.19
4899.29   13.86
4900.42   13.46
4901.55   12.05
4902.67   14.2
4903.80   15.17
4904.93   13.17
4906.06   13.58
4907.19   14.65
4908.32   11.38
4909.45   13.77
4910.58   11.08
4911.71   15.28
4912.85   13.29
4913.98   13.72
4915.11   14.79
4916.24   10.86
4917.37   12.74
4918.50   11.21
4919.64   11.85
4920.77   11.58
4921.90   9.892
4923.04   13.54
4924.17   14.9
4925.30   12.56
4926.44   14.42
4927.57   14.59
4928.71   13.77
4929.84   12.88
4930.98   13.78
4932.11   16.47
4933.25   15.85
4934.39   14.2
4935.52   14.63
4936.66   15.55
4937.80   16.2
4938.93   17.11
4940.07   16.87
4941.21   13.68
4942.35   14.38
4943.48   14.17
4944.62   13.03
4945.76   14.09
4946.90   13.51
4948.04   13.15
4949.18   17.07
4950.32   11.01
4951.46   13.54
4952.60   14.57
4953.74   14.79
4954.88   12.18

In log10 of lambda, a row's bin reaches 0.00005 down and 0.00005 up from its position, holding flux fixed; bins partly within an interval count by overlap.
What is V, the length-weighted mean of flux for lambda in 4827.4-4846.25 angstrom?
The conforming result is 14.1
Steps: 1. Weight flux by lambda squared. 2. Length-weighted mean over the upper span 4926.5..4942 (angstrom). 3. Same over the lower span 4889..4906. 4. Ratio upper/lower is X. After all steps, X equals 1.1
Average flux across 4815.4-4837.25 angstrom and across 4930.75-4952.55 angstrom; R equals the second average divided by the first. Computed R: 1.09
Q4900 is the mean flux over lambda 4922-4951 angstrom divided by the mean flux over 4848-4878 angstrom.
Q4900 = 1.09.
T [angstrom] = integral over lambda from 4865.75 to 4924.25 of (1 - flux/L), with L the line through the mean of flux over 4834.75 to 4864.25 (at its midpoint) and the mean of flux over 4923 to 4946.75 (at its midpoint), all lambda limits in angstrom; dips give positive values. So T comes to 5.4 angstrom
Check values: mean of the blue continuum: 14.3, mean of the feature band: 13.1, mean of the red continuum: 14.6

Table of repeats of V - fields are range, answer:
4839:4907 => 13.7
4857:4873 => 13.6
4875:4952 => 13.7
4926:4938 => 14.7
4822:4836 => 13.1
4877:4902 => 13.7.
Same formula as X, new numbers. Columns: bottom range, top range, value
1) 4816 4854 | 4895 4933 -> 1.02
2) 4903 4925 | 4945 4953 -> 1.08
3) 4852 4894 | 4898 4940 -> 1.04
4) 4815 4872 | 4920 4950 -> 1.08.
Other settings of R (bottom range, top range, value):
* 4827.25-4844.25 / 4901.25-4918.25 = 0.97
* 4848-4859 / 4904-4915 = 1.05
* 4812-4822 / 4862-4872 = 0.95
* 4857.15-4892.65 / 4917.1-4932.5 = 0.97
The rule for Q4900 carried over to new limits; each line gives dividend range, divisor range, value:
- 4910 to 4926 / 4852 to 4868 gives 0.89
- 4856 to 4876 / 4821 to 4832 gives 1.04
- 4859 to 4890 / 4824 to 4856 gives 1.00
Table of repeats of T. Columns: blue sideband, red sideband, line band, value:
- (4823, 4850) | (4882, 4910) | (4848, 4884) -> 0.4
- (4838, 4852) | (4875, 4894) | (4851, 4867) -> -0.7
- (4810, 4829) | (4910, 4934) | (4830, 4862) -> -0.8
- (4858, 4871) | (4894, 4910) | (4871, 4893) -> 1.6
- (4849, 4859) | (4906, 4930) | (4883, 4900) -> -0.6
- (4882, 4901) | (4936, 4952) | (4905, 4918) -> 0.6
